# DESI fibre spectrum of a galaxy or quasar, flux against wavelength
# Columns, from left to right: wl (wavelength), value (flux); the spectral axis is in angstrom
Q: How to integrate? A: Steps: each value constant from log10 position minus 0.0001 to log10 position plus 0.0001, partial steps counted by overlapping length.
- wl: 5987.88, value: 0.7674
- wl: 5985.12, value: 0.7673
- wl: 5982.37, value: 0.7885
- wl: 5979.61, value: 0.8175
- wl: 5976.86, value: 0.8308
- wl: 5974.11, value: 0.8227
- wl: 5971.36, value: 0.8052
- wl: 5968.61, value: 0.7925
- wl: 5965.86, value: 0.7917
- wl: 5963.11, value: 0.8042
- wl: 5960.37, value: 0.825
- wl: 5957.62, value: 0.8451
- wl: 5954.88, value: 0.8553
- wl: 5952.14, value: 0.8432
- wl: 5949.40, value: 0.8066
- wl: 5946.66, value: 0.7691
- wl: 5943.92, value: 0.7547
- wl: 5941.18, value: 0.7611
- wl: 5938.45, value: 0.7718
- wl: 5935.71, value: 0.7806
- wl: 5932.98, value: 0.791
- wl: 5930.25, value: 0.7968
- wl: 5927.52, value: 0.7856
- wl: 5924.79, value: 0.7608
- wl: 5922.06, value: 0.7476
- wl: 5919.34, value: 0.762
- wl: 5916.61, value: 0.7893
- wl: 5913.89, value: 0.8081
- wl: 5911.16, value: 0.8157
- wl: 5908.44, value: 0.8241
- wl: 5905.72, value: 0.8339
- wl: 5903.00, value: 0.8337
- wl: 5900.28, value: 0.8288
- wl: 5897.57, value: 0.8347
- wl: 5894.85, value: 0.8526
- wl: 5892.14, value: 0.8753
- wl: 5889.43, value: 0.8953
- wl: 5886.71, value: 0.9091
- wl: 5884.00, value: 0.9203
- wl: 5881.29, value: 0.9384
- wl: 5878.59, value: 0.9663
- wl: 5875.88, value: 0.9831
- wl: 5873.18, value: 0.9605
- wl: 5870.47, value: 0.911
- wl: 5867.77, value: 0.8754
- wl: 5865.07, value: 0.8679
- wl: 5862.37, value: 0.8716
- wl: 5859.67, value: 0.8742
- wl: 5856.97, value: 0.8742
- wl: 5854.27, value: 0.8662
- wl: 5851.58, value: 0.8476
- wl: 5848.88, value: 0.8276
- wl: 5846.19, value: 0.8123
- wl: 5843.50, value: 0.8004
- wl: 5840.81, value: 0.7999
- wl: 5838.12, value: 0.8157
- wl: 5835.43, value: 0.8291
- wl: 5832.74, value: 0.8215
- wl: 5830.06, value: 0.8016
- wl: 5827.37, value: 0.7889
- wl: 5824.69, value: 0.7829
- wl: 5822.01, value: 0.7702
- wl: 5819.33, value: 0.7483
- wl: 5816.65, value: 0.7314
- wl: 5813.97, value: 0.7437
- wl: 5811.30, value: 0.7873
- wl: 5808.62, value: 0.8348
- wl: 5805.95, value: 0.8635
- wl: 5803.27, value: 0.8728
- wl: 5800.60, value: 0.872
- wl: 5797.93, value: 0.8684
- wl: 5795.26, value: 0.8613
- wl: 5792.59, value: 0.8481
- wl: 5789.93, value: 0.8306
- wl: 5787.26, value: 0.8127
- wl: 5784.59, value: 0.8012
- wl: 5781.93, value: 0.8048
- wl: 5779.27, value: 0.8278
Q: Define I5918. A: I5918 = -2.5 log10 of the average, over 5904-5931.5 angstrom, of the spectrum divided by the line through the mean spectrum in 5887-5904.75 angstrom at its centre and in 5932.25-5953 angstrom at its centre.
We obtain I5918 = 0.039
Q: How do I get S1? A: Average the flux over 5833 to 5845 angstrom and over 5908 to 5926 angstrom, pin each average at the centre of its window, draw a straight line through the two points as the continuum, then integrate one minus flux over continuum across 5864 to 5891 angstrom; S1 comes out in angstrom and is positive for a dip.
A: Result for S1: -4.2 angstrom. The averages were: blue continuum 0.812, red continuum 0.785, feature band 0.923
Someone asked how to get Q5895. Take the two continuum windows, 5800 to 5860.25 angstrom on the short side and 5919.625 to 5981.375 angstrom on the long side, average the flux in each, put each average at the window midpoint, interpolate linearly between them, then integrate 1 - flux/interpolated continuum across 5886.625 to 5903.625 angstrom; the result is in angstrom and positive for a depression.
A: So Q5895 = -1.1 angstrom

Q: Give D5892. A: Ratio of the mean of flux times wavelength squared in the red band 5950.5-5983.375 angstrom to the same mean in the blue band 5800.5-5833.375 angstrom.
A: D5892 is 1.08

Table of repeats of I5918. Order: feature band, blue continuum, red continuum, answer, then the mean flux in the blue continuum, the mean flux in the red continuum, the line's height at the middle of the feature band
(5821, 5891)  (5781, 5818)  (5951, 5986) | -0.05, 0.824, 0.815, 0.821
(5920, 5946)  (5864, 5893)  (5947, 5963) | 0.11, 0.92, 0.829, 0.855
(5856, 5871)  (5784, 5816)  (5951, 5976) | -0.06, 0.831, 0.821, 0.827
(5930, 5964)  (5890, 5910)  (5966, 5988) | 0.02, 0.843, 0.8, 0.817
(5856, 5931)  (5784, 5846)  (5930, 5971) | -0.07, 0.812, 0.799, 0.805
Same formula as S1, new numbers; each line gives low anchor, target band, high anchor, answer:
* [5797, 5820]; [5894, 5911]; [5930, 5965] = -0.6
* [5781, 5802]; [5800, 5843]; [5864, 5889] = 3.3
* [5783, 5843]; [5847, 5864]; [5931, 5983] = -1.0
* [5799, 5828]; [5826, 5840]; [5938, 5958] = -0.2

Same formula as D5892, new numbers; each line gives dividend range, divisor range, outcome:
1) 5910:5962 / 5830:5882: 0.94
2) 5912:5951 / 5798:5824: 1.01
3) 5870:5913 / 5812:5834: 1.17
